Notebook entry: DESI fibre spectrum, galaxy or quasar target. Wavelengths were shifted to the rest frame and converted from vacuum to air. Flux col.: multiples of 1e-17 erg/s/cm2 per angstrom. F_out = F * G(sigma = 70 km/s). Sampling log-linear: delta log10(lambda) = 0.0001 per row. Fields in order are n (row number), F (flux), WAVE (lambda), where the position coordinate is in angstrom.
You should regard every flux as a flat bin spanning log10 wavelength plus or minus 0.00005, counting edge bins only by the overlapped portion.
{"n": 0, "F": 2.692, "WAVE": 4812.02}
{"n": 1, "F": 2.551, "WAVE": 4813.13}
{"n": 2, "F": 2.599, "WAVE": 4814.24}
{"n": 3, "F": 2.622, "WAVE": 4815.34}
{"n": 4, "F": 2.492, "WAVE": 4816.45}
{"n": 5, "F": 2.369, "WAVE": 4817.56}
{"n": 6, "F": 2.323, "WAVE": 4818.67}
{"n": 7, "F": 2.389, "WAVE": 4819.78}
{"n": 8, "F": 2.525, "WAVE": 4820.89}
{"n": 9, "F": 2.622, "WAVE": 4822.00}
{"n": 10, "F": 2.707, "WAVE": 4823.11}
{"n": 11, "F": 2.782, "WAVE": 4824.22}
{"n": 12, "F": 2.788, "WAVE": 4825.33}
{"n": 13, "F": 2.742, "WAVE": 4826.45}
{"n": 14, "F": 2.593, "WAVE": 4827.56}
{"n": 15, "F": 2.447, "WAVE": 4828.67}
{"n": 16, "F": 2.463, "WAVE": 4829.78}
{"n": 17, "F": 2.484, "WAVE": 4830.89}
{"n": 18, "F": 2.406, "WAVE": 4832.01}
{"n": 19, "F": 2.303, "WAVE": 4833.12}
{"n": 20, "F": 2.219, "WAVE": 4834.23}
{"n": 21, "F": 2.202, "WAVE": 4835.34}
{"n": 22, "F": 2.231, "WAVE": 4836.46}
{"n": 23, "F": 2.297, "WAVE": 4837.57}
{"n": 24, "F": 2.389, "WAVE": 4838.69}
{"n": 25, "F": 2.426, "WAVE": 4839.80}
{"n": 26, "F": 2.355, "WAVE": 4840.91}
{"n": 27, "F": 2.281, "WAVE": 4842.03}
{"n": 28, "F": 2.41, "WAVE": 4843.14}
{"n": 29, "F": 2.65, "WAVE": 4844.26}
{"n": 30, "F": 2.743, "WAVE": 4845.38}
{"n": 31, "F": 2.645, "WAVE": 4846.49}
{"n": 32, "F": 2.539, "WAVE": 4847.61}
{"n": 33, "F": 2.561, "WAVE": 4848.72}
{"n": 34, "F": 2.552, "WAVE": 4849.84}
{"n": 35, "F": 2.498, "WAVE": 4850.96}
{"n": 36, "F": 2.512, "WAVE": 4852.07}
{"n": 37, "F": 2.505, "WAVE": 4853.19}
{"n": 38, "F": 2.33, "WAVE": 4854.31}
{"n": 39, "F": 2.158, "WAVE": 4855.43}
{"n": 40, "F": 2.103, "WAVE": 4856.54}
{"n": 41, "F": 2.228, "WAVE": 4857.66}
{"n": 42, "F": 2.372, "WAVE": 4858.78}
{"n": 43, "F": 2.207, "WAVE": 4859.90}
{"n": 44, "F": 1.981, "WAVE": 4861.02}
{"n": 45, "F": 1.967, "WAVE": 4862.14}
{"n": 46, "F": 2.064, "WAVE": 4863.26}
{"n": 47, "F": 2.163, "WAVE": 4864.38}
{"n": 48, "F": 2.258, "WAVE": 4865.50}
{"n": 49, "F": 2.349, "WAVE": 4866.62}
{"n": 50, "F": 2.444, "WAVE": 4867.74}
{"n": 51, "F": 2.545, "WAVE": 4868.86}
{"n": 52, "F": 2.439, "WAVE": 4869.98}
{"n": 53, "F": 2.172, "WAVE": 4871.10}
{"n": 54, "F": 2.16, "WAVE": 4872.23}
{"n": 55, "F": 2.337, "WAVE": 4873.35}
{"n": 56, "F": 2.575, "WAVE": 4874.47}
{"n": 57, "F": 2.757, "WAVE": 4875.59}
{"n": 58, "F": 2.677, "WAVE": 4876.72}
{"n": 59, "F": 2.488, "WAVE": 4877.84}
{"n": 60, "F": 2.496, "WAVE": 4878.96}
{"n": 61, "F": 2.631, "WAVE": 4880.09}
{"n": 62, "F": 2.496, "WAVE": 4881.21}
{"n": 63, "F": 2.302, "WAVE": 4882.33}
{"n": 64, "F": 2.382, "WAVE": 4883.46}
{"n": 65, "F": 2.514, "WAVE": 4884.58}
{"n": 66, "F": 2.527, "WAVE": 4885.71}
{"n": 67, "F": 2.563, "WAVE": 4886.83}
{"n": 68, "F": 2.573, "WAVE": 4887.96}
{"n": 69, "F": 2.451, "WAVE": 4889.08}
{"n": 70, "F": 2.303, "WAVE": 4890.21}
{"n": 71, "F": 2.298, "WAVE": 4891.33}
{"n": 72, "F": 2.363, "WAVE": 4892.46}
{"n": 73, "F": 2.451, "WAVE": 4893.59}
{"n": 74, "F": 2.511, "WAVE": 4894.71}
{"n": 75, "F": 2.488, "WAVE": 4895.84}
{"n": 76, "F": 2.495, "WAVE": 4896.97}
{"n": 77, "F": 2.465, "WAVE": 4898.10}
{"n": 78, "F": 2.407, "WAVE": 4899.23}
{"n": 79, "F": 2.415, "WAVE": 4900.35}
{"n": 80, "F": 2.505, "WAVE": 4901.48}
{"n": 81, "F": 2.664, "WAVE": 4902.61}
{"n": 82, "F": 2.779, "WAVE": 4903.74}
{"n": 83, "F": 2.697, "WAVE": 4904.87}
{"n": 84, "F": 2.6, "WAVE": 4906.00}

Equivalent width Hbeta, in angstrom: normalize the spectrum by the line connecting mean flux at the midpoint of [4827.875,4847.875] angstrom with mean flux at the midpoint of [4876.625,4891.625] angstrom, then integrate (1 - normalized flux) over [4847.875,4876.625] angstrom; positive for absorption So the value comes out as 1.3 angstrom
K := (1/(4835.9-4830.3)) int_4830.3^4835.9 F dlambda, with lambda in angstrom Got 2.32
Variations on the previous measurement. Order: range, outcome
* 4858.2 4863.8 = 2.12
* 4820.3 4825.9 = 2.68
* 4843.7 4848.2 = 2.64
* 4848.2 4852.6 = 2.53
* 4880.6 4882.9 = 2.41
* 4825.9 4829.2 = 2.6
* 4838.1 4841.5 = 2.39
